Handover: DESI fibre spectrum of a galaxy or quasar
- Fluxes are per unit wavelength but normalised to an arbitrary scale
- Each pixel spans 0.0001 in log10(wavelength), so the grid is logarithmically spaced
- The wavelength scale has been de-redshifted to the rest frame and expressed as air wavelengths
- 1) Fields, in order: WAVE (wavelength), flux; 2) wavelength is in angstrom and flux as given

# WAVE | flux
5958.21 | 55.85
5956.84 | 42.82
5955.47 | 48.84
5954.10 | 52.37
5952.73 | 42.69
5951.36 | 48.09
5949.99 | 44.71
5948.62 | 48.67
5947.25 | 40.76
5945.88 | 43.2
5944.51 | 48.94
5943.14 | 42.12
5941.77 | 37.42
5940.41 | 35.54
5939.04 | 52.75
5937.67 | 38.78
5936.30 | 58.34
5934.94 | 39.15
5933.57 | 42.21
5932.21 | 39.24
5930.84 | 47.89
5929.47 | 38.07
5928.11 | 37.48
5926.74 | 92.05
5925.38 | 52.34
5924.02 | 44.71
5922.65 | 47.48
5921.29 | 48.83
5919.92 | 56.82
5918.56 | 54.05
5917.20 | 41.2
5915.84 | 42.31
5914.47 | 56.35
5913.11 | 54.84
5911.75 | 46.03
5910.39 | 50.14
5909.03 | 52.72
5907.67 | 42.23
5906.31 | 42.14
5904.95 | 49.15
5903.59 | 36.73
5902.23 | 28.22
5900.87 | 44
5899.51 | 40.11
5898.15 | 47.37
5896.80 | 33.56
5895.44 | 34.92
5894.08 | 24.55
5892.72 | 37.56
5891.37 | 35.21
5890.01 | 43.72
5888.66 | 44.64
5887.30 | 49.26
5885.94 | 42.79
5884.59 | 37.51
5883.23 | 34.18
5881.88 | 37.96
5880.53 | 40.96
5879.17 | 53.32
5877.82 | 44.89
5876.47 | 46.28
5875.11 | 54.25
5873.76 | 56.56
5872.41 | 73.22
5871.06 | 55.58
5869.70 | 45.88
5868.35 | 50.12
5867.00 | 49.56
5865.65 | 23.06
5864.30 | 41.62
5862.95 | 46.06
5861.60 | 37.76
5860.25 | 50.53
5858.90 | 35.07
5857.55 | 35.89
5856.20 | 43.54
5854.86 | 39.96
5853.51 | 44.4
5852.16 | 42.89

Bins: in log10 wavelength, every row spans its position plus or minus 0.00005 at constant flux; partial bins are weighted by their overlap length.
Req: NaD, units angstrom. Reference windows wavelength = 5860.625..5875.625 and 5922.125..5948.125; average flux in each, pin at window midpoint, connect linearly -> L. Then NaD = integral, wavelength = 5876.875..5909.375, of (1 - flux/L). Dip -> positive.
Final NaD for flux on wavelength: 4.8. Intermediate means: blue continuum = 48.5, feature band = 40.7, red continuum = 46.2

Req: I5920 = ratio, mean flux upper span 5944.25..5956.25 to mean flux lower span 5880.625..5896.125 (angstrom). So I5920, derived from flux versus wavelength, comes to 1.2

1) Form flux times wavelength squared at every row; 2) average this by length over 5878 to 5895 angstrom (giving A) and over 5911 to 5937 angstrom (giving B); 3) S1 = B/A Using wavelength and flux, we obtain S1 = 1.2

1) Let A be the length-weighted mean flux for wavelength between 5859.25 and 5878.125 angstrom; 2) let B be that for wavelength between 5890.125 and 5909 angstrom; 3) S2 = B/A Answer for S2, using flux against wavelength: 0.8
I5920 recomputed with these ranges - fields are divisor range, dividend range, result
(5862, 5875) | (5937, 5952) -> 0.89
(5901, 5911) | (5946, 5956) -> 1.08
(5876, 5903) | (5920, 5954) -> 1.16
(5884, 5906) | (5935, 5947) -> 1.12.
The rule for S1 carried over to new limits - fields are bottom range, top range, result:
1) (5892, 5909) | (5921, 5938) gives 1.26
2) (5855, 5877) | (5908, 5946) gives 1.05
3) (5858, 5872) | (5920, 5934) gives 1.15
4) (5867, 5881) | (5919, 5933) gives 0.99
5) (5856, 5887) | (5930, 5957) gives 1.02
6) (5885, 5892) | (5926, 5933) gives 1.20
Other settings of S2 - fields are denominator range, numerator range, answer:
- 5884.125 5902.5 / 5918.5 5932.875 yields 1.30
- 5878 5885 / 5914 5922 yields 1.21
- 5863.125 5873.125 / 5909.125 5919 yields 1.02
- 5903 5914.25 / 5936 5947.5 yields 0.93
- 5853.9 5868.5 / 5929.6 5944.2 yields 1.06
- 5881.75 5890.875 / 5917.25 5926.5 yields 1.25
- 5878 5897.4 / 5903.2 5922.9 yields 1.22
